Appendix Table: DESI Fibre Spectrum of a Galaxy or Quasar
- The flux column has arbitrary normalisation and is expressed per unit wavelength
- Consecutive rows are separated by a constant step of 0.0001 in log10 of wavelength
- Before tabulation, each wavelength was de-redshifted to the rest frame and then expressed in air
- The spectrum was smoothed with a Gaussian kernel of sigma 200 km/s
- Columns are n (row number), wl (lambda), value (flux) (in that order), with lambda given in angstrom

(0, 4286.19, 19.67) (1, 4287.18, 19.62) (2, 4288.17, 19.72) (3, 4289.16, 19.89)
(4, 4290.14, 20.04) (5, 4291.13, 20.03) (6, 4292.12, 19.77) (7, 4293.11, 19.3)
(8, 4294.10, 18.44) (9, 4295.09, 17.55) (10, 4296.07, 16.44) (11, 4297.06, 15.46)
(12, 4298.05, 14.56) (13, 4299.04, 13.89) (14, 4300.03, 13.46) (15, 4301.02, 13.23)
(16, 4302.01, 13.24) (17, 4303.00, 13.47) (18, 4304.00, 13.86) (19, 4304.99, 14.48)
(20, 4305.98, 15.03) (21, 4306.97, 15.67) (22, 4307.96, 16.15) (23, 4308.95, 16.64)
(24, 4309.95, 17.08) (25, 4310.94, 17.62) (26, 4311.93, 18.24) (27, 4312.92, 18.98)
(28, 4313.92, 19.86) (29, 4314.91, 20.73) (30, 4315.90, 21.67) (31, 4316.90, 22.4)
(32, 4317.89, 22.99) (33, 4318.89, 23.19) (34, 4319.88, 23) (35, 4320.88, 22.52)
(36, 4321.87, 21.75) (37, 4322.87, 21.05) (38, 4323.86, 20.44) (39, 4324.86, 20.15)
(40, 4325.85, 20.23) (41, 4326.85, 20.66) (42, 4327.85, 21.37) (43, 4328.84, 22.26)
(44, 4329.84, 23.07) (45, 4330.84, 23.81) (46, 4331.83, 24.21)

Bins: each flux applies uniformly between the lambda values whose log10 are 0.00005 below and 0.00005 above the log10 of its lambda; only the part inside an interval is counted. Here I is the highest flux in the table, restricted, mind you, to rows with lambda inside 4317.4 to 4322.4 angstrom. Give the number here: 23.19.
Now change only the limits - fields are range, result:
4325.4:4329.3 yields 22.26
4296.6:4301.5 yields 15.46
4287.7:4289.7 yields 19.89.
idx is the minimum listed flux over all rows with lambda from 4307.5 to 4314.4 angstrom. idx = 16.15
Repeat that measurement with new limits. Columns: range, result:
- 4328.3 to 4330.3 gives 22.26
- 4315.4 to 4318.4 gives 21.67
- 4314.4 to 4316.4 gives 20.73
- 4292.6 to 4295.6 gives 17.55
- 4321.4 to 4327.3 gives 20.15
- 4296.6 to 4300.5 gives 13.46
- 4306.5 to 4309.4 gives 15.67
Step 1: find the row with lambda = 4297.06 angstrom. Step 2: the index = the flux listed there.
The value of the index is 15.46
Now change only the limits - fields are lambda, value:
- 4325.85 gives 20.23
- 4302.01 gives 13.24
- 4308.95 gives 16.64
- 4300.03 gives 13.46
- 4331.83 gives 24.21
